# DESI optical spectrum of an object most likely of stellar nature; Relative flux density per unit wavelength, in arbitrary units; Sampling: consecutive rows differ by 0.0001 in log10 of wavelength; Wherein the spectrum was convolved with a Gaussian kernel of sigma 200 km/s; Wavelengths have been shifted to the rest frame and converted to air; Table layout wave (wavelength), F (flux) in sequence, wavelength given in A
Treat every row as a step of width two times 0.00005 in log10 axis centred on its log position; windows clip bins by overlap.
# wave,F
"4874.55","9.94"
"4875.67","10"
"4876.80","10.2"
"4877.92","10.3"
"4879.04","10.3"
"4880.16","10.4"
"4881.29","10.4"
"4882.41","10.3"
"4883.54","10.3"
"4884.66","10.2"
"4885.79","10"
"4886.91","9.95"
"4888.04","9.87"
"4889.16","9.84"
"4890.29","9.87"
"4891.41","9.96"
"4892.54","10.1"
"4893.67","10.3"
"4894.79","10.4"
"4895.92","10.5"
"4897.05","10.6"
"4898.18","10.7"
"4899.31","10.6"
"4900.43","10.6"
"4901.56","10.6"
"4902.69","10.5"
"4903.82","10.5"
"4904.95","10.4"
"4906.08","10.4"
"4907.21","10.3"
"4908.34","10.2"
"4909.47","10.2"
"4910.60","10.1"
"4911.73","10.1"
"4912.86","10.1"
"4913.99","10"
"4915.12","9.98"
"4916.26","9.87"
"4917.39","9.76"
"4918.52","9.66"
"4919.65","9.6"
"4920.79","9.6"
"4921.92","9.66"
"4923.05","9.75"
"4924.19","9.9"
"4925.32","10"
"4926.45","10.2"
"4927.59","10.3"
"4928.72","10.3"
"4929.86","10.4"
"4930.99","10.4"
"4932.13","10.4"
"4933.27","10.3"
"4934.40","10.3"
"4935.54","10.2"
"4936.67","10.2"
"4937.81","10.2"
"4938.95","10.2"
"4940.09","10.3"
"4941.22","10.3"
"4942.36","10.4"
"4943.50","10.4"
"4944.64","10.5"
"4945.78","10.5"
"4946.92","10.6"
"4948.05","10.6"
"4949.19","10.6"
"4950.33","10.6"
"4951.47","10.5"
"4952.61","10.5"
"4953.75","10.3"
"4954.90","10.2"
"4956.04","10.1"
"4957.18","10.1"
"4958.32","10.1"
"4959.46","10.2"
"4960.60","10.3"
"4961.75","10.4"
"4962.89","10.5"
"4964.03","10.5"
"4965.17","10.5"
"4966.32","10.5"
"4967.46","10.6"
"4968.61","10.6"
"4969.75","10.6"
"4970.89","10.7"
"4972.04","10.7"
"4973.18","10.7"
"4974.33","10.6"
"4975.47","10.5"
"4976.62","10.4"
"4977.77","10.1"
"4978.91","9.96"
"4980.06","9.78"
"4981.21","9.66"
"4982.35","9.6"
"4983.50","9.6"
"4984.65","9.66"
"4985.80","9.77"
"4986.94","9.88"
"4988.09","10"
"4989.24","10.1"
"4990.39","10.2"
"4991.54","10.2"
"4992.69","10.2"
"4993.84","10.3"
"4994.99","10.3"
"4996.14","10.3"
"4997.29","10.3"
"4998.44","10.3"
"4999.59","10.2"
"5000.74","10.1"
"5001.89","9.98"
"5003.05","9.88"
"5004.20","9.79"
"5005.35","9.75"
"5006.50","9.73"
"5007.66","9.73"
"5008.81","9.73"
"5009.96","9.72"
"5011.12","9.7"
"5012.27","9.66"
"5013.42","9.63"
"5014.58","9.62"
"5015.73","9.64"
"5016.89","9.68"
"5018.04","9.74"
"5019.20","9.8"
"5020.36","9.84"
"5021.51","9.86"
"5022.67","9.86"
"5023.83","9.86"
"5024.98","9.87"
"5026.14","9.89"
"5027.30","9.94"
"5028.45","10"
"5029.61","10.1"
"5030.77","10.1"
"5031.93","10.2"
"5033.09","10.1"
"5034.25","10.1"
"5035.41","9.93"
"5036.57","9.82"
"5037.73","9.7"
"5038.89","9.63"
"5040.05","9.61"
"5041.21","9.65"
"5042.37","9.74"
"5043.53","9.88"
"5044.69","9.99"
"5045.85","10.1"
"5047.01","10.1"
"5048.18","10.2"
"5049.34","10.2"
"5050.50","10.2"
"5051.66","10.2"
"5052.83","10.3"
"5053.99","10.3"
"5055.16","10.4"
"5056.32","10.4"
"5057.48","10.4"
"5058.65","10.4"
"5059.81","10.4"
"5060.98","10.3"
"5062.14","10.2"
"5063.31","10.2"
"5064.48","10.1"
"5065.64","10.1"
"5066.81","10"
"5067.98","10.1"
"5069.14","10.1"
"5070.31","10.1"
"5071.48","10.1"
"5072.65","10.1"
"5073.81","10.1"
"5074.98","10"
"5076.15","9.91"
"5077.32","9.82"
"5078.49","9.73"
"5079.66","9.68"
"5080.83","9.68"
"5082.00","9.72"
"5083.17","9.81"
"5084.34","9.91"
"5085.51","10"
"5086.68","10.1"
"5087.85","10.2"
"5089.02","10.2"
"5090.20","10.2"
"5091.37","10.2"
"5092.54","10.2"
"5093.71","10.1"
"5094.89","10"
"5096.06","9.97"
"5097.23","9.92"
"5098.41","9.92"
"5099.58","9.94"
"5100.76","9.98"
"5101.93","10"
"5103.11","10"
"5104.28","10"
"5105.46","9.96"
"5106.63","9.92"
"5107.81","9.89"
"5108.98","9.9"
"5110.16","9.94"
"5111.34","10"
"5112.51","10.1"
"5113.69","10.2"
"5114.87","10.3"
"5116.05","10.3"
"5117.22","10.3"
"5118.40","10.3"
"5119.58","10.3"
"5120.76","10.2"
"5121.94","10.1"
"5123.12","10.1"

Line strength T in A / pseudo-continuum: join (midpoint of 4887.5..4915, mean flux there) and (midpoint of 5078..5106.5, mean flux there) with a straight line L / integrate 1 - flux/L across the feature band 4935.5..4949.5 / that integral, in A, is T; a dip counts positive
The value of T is -0.24 A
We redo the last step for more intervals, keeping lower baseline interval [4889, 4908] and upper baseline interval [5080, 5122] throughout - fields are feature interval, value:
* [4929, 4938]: 0.0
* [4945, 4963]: -0.2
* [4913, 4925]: 0.6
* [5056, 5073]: -0.2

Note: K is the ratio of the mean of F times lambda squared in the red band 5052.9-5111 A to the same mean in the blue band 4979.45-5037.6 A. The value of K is 1.0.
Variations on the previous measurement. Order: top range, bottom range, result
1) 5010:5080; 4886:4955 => 1.03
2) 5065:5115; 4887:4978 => 1.04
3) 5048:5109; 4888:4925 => 1.06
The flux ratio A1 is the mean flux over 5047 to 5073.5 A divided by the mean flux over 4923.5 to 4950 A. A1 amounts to 1.0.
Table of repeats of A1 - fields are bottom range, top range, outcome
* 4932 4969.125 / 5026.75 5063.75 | 0.97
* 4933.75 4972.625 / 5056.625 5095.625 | 0.97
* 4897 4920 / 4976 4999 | 0.98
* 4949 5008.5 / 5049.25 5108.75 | 0.99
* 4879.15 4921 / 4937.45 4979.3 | 1.02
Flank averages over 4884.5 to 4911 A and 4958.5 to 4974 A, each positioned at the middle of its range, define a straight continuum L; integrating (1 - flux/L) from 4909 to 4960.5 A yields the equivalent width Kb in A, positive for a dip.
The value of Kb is 1.1 A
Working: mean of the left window 10.3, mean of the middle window 10.2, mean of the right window 10.5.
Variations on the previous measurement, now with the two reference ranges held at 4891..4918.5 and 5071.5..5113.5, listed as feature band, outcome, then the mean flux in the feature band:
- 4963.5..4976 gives -0.52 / 10.6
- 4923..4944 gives -0.04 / 10.2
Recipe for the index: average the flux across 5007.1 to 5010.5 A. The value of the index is 9.75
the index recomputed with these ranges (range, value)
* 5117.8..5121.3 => 10.3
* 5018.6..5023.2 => 9.83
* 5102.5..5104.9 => 9.98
